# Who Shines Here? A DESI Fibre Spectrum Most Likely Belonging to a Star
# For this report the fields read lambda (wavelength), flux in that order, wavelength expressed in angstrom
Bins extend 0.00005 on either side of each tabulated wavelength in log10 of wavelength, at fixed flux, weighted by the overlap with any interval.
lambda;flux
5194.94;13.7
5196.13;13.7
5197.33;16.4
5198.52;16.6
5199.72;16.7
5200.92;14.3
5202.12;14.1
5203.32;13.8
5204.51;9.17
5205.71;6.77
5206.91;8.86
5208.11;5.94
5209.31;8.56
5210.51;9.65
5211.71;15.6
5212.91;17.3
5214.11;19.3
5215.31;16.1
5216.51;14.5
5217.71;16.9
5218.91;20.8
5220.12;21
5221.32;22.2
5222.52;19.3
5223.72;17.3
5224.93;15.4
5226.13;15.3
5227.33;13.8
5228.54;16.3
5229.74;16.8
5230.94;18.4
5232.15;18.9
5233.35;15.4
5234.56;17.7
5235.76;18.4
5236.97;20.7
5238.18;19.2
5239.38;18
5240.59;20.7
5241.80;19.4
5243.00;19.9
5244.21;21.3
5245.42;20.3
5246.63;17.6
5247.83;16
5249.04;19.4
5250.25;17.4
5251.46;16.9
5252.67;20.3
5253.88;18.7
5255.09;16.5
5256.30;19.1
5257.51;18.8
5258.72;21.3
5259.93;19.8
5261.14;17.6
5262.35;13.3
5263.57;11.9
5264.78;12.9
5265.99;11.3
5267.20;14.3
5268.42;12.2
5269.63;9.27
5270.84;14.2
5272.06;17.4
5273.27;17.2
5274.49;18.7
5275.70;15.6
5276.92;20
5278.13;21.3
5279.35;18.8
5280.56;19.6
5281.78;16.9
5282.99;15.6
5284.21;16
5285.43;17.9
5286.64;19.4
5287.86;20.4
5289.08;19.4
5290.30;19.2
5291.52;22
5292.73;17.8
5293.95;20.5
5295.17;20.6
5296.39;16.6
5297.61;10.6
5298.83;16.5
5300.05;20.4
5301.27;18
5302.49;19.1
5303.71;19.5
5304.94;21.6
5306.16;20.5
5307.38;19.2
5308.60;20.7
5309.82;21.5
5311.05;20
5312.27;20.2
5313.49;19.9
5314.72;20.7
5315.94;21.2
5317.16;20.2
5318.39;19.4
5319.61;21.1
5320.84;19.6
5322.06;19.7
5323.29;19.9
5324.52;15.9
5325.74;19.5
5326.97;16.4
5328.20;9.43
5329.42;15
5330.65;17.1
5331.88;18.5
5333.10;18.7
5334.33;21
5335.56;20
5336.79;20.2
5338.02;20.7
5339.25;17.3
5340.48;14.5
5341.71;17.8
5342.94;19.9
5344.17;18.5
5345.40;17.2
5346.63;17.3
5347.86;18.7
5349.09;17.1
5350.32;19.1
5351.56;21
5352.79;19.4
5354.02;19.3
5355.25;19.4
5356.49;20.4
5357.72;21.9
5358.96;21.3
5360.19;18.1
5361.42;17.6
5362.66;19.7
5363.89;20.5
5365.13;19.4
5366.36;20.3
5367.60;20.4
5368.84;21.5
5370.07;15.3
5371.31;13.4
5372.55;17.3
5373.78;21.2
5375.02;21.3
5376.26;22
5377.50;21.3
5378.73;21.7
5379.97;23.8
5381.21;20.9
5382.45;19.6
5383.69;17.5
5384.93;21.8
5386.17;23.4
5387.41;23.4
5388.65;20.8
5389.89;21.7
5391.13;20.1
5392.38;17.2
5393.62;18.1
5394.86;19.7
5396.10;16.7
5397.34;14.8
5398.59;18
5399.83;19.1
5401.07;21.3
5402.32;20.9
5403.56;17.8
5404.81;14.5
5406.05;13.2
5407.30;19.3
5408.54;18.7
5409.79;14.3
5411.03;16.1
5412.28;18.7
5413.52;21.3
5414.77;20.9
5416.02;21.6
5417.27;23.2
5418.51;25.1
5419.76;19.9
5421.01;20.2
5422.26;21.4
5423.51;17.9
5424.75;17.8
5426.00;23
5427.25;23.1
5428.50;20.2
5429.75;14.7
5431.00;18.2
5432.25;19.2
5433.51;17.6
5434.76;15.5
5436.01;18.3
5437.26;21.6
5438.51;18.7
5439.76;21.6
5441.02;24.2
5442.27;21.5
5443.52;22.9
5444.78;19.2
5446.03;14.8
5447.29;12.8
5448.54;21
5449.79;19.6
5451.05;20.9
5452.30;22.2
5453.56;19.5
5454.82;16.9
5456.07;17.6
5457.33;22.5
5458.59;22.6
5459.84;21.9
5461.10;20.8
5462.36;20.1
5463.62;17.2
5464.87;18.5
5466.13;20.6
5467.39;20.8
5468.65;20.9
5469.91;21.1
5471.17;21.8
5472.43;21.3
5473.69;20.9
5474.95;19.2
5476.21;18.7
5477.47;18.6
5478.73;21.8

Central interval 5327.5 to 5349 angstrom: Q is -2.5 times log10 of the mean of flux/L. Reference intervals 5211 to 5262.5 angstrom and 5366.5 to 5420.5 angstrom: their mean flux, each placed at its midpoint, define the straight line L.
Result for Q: 0.08 mag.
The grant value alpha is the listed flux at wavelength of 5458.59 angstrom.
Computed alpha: 22.6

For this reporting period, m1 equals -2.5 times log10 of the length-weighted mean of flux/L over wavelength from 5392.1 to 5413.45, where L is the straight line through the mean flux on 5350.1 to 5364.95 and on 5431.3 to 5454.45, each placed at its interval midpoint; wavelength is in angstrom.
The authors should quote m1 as 0.114 mag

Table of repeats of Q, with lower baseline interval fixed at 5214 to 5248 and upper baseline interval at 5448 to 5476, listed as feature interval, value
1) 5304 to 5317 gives -0.09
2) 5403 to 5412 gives 0.21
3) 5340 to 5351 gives 0.08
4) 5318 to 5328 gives 0.03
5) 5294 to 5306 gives 0.03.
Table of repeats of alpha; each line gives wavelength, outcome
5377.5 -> 21.3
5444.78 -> 19.2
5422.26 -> 21.4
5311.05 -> 20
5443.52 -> 22.9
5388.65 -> 20.8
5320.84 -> 19.6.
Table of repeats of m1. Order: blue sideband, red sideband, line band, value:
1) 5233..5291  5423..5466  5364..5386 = -0.07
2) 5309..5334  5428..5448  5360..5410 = -0.03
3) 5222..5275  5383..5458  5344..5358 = -0.03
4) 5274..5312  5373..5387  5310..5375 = 0.08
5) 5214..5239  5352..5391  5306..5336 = 0.02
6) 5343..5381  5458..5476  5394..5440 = 0.06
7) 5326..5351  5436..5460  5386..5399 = -0.03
